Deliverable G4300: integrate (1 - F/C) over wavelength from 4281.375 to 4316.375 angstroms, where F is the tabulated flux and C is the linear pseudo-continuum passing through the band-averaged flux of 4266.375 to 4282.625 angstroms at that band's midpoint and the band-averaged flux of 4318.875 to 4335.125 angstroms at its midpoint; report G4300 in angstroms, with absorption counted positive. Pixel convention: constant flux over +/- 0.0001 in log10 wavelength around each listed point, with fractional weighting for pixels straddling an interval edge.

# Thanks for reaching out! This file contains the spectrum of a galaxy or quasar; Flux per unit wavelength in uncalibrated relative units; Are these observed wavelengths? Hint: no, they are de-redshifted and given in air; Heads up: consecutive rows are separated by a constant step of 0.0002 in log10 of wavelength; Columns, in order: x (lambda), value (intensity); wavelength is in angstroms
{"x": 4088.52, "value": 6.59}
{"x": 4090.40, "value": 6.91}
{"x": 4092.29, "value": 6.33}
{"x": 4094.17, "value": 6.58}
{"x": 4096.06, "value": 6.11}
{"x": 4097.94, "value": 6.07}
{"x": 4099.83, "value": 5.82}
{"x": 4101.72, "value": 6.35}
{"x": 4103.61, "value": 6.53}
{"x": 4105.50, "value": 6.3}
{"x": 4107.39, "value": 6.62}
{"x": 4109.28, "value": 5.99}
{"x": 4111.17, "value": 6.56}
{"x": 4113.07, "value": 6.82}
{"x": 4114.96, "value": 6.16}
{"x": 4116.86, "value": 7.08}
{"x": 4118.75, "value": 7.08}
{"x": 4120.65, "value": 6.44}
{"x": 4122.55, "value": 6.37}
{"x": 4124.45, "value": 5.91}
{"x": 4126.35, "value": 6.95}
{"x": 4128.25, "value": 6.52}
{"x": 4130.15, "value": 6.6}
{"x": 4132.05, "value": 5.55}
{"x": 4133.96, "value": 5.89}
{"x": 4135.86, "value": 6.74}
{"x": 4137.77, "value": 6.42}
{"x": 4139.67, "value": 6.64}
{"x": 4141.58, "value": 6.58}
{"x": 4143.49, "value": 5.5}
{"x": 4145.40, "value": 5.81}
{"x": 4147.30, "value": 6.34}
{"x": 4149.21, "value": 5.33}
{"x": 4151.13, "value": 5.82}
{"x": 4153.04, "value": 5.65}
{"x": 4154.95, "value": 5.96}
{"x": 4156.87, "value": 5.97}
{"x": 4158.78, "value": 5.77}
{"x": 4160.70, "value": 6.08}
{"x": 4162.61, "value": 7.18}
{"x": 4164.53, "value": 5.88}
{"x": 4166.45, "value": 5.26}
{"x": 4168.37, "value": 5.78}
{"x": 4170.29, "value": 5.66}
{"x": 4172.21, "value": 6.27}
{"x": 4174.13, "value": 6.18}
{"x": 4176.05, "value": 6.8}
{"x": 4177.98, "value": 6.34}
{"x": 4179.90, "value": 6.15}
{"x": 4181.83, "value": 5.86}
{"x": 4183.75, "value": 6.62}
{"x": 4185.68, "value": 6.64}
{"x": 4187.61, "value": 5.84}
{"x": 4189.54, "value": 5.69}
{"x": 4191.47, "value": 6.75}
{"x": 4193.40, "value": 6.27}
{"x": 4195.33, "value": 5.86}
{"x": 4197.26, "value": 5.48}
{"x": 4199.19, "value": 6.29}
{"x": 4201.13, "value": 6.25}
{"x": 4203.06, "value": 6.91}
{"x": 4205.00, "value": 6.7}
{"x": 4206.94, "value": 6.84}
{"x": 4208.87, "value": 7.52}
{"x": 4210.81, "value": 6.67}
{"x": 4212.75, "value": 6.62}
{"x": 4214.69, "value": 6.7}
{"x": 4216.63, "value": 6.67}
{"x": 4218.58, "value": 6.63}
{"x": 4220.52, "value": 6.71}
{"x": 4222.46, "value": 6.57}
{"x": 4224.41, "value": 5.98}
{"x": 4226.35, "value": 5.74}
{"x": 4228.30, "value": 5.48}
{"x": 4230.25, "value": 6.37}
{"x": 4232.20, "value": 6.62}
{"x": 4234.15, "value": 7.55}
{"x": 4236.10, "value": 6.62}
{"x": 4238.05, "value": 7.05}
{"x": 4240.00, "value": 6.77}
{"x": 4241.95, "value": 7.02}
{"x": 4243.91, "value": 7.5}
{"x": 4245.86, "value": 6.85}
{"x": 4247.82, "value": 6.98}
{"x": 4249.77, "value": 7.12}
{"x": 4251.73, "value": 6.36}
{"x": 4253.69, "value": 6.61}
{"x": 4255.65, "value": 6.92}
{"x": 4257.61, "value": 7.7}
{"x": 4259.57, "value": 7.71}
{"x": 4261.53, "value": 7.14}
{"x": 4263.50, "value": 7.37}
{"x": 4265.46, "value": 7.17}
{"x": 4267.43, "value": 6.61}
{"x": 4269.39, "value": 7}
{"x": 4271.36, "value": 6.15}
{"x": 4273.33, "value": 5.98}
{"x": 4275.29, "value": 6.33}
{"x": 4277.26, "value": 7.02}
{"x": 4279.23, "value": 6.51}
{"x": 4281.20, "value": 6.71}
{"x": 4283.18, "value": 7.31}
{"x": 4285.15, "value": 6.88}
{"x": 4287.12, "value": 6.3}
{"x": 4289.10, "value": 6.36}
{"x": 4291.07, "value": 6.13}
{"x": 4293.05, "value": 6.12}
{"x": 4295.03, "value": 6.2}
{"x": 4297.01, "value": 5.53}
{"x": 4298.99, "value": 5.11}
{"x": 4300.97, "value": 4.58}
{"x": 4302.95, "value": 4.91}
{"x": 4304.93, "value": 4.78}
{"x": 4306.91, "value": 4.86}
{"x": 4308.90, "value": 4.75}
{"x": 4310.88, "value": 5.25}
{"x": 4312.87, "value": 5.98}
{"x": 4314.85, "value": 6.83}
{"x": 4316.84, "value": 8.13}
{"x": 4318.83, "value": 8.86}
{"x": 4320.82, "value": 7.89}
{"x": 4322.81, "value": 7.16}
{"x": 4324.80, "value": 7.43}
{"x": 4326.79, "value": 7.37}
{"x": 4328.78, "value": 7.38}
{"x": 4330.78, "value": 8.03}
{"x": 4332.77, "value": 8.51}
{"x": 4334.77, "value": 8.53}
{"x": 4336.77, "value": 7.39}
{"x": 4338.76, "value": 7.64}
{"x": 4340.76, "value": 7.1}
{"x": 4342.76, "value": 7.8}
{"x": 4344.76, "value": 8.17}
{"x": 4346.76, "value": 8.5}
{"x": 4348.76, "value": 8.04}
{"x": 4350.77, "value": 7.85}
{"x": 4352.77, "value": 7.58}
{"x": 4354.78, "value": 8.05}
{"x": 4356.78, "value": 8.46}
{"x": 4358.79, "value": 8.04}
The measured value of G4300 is 6.4 angstroms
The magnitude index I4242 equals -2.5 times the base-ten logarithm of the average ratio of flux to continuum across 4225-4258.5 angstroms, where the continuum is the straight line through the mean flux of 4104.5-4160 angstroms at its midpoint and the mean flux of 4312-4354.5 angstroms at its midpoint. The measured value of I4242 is 0.05 mag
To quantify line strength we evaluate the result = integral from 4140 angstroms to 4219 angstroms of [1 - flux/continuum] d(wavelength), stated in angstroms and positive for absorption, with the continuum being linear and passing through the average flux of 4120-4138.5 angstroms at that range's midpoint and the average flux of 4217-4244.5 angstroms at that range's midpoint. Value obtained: 3.0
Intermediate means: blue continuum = 6.33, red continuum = 6.6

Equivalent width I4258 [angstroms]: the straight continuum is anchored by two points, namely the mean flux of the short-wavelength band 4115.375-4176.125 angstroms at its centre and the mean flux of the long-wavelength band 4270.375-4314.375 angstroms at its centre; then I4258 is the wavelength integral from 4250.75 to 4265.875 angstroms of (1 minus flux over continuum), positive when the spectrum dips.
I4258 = -2.9 angstroms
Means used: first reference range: 6.18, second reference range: 5.91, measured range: 7.12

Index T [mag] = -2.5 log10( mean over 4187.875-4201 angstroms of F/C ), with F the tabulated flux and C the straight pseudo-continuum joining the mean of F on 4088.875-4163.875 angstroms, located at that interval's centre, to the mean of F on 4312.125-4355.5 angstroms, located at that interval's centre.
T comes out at 0.12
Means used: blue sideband 6.29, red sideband 7.75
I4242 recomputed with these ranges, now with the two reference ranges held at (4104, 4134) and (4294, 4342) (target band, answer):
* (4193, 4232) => 0.023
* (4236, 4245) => -0.070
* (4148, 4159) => 0.129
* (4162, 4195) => 0.059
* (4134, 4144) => 0.017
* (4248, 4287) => -0.039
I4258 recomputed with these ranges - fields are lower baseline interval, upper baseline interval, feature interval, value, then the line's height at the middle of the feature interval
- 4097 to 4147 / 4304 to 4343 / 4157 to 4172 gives 1.3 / 6.51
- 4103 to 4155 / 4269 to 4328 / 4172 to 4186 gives -0.1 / 6.31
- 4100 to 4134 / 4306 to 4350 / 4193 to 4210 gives 0.8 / 6.8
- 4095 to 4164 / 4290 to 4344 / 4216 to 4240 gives -0.1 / 6.48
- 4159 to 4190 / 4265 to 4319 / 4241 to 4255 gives -1.7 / 6.16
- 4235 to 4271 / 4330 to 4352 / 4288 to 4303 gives 3.6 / 7.47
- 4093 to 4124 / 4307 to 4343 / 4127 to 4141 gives 0.4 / 6.52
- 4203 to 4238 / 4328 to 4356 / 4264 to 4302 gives 4.9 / 7.28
